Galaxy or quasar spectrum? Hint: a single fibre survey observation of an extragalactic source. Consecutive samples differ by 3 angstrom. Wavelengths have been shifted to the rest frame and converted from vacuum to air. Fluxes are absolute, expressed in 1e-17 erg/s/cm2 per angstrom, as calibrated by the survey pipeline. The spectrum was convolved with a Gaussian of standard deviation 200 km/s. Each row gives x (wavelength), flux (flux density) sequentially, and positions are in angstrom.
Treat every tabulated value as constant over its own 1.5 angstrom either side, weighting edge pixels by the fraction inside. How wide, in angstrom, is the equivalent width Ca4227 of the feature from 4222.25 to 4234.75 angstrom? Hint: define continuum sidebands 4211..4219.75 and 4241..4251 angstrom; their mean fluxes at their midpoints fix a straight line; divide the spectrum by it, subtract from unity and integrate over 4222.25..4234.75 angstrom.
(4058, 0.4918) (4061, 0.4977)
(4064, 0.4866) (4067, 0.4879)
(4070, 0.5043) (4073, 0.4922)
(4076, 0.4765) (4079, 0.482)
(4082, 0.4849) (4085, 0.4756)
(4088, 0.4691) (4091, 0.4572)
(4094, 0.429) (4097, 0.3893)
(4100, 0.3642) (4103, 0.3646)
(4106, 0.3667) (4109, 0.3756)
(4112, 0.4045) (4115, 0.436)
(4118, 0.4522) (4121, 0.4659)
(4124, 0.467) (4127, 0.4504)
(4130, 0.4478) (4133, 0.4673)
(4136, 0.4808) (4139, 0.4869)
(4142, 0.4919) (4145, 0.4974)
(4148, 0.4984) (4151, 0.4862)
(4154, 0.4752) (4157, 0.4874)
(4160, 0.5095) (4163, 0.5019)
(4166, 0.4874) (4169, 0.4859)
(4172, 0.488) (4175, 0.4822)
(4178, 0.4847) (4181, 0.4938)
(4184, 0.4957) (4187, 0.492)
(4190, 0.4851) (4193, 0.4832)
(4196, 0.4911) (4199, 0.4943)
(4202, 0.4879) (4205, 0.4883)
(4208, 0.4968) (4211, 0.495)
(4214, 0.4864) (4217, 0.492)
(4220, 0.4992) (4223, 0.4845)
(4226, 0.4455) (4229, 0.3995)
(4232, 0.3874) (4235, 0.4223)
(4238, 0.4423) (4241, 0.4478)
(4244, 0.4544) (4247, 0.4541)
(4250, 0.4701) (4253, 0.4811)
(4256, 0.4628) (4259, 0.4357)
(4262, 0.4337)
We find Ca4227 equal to 1.4 angstrom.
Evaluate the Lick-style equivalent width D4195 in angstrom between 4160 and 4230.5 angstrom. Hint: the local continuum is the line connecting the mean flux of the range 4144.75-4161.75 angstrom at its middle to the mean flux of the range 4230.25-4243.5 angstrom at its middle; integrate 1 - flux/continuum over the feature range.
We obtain -4.0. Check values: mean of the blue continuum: 0.492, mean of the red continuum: 0.427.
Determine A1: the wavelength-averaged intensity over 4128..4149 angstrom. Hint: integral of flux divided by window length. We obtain 0.48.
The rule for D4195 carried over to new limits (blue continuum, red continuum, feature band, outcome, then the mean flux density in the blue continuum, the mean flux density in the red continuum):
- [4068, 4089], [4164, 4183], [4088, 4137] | 5.9 angstrom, 0.484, 0.488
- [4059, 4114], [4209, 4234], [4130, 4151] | -1.5 angstrom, 0.445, 0.461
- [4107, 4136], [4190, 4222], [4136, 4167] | -2.2 angstrom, 0.442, 0.491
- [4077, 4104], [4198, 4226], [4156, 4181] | -1.1 angstrom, 0.437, 0.489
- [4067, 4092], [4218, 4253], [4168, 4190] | -1.4 angstrom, 0.481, 0.448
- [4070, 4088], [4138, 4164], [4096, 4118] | 4.4 angstrom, 0.483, 0.493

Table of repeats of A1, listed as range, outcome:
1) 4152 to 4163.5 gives 0.492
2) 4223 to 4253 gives 0.441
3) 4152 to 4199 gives 0.49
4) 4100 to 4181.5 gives 0.462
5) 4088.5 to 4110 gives 0.396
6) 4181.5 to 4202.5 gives 0.49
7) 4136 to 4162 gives 0.491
